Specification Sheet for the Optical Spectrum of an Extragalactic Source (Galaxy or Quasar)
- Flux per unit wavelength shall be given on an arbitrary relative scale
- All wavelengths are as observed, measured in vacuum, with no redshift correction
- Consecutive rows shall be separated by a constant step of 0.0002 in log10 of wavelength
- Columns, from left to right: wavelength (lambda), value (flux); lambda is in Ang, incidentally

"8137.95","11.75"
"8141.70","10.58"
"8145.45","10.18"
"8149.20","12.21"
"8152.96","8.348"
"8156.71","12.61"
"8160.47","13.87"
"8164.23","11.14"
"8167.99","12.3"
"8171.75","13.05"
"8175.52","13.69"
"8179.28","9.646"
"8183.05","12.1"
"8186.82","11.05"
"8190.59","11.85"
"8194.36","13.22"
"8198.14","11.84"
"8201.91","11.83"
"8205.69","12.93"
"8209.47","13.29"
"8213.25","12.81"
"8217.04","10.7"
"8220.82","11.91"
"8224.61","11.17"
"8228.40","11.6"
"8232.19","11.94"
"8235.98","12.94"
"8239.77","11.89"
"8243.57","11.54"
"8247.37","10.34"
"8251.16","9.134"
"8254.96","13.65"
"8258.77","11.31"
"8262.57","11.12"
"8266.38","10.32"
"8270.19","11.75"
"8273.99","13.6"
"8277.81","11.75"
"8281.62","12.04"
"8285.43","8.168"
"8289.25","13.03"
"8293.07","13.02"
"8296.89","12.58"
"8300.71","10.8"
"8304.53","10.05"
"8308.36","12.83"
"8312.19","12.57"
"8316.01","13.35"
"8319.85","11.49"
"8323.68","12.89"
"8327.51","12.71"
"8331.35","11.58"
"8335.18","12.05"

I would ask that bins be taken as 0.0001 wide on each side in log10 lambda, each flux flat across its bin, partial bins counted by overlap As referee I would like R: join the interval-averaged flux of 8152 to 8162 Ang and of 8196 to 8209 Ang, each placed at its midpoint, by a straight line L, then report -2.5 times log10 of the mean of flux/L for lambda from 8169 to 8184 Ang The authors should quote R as -0.01 mag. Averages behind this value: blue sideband 11.8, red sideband 12.3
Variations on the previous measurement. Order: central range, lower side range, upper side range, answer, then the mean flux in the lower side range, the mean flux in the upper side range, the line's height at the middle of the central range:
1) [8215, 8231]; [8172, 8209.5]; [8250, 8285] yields 0.05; 12.1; 11.5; 11.9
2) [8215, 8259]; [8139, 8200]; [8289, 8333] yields 0.04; 11.7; 12.2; 12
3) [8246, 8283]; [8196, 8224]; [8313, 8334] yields 0.07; 12.1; 12.4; 12.3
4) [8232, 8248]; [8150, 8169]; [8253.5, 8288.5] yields -0.02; 11.7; 11.5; 11.6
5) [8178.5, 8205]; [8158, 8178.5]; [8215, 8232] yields 0.03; 12.6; 11.4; 12.1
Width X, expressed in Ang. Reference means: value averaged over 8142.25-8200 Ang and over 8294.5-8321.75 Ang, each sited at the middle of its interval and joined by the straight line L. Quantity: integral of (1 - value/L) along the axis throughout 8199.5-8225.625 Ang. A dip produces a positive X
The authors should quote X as -0.6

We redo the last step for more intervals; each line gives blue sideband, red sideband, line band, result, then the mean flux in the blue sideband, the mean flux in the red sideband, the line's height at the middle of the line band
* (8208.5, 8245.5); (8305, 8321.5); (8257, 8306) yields 2.7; 11.9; 12.4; 12.2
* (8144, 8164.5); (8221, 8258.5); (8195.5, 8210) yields -1.2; 11.4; 11.6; 11.5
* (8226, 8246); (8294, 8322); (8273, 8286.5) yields 0.6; 11.9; 12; 12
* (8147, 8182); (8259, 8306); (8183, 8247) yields -1.5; 11.9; 11.5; 11.7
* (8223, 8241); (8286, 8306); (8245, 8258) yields 0.8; 11.9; 11.7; 11.9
